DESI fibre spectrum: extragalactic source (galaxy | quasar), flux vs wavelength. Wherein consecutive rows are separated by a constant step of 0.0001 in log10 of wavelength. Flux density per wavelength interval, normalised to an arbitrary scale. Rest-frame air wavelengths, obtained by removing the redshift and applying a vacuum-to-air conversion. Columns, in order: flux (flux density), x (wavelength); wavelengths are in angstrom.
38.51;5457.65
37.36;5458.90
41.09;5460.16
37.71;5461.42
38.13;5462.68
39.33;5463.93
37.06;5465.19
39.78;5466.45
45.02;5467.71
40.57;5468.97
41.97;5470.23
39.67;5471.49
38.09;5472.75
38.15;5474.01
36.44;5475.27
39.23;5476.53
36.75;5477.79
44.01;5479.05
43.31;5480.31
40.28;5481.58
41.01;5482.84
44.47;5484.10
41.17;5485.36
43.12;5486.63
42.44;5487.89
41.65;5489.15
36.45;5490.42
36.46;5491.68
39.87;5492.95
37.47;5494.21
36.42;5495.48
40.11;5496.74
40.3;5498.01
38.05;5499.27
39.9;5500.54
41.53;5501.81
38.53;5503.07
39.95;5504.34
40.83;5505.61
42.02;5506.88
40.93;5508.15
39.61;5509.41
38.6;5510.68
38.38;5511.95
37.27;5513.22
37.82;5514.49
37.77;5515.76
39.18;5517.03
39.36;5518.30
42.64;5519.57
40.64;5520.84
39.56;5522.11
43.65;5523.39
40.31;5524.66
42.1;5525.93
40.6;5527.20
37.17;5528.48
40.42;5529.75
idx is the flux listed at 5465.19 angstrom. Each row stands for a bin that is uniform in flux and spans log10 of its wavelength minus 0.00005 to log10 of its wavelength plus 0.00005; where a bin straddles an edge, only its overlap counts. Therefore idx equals 37.06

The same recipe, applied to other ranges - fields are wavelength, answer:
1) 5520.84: 40.64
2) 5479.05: 44.01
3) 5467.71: 45.02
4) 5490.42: 36.45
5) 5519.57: 42.64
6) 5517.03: 39.18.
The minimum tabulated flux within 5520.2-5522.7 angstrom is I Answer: 39.56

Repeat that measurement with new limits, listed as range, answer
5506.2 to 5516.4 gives 37.27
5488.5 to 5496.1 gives 36.42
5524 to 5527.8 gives 40.31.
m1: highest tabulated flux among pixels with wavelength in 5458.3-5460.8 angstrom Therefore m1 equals 41.09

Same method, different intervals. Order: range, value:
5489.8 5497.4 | 40.11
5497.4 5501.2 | 40.3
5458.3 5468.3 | 45.02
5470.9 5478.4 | 39.67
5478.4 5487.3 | 44.47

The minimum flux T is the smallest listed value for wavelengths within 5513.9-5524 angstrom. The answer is 37.77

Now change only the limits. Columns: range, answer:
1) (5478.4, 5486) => 40.28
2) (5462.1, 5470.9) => 37.06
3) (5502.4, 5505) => 38.53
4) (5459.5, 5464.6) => 37.71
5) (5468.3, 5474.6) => 38.09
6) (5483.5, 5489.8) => 41.17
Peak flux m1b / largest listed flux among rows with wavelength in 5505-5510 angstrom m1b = 42.02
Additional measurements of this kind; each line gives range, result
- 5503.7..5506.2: 40.83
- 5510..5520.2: 42.64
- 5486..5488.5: 43.12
